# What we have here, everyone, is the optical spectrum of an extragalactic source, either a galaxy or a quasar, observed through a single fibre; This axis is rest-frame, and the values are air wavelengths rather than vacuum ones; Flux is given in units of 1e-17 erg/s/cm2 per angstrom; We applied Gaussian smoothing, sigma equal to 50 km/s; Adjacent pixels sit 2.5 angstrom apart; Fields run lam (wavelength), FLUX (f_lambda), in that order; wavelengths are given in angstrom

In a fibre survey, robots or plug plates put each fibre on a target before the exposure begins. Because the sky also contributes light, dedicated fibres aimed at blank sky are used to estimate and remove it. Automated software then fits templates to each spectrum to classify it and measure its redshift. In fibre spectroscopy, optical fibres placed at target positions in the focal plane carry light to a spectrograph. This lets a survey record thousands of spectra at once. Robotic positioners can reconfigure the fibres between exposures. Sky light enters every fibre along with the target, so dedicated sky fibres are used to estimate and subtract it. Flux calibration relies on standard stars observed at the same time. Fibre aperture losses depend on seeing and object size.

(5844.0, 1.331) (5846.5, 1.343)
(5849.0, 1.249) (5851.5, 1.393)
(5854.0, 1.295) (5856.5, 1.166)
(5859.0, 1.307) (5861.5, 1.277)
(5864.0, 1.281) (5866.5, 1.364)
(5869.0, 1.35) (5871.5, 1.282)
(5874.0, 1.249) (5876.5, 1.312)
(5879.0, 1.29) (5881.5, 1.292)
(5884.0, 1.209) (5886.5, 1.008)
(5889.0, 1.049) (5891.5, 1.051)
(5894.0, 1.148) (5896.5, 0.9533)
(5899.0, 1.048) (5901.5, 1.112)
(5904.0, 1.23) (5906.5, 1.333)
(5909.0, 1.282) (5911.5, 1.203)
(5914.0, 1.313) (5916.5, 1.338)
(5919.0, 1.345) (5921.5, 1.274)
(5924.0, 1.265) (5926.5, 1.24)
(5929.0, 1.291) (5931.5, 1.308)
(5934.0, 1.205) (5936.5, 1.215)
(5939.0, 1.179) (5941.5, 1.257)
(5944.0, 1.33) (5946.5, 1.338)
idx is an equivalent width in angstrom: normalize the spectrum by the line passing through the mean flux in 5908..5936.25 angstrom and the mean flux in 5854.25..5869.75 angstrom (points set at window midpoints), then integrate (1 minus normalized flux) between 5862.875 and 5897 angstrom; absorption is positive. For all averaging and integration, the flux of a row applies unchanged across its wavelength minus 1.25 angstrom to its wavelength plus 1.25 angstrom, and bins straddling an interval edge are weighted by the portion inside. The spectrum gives 2.1 angstrom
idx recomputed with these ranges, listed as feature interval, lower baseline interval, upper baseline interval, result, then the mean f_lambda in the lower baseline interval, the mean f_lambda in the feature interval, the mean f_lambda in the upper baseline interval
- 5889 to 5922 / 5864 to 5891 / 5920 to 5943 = 1.3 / 1.24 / 1.19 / 1.25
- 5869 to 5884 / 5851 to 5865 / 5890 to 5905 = -1.2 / 1.28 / 1.28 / 1.09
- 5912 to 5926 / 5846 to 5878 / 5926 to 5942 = -0.5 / 1.3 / 1.3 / 1.24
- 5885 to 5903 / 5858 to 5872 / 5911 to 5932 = 3.4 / 1.31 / 1.06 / 1.29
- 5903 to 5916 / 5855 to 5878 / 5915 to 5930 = 0.1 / 1.29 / 1.28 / 1.29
